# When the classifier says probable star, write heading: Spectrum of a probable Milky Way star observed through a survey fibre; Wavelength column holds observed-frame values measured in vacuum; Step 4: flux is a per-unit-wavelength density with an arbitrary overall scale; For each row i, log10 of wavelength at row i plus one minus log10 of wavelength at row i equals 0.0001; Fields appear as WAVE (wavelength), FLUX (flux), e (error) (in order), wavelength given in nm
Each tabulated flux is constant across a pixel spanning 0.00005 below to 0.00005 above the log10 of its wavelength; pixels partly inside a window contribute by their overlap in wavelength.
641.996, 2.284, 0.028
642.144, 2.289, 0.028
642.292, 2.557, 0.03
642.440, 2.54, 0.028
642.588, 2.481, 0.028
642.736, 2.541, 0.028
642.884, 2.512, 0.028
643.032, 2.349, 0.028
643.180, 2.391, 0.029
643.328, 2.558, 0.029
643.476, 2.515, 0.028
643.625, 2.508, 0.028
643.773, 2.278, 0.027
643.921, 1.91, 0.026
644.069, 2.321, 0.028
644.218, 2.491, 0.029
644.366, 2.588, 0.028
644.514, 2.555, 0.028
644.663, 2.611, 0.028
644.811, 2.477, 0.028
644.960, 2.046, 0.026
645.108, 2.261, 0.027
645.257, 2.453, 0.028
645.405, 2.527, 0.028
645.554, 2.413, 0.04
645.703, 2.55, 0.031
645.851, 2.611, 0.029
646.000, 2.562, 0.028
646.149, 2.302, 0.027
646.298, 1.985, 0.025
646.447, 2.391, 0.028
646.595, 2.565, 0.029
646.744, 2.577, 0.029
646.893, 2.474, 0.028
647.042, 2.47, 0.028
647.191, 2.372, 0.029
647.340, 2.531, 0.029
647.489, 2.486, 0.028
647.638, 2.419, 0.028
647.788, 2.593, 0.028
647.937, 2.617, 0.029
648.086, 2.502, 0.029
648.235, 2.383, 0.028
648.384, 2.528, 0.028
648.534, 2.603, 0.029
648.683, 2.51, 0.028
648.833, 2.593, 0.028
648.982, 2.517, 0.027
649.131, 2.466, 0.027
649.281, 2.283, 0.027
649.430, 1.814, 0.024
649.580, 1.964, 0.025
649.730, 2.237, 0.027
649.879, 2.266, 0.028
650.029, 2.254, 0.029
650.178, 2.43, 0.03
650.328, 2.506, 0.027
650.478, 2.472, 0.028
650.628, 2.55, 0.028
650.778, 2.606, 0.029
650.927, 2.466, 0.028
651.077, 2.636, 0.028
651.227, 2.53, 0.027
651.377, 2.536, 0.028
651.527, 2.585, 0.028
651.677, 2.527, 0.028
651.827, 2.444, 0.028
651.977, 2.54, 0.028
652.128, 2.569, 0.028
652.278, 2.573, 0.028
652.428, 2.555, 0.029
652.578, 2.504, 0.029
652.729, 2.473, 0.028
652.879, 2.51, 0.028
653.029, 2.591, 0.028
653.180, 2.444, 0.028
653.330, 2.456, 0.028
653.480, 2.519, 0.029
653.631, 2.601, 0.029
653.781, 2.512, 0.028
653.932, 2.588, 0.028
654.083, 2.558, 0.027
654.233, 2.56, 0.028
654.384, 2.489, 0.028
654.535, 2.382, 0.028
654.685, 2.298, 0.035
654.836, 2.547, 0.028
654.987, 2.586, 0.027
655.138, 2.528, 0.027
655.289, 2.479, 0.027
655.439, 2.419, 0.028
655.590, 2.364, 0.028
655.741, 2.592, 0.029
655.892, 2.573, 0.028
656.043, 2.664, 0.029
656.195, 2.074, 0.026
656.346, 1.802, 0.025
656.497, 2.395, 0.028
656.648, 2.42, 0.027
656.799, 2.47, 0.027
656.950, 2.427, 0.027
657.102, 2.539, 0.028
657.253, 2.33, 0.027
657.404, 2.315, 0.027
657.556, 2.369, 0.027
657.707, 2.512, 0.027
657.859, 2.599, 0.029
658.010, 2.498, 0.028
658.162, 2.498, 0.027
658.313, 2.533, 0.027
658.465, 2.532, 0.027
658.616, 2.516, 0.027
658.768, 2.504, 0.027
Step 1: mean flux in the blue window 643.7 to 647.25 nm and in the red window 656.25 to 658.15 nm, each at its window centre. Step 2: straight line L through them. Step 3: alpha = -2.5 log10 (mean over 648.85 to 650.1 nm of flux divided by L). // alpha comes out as 0.07 mag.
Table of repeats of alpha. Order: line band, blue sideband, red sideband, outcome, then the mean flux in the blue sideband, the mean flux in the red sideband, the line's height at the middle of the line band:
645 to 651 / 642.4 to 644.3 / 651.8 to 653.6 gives 0.02 mag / 2.41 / 2.52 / 2.47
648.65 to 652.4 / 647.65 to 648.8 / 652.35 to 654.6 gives 0.04 mag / 2.53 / 2.52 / 2.52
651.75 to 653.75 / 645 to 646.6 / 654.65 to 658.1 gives -0.04 mag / 2.41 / 2.43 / 2.42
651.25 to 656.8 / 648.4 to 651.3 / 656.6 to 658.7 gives -0.02 mag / 2.41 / 2.47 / 2.44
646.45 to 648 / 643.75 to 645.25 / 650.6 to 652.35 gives -0.03 mag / 2.36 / 2.55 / 2.43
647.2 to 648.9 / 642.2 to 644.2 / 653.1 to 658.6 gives -0.04 mag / 2.42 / 2.46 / 2.43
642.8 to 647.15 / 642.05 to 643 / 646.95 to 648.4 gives 0.03 mag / 2.48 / 2.49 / 2.48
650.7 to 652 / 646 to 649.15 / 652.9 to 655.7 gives -0.02 mag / 2.47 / 2.5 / 2.49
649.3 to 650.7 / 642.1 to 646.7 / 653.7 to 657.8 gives 0.07 mag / 2.43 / 2.44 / 2.43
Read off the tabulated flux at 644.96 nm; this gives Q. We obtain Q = 2.046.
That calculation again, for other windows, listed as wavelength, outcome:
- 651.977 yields 2.54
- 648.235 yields 2.383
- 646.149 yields 2.302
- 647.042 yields 2.47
